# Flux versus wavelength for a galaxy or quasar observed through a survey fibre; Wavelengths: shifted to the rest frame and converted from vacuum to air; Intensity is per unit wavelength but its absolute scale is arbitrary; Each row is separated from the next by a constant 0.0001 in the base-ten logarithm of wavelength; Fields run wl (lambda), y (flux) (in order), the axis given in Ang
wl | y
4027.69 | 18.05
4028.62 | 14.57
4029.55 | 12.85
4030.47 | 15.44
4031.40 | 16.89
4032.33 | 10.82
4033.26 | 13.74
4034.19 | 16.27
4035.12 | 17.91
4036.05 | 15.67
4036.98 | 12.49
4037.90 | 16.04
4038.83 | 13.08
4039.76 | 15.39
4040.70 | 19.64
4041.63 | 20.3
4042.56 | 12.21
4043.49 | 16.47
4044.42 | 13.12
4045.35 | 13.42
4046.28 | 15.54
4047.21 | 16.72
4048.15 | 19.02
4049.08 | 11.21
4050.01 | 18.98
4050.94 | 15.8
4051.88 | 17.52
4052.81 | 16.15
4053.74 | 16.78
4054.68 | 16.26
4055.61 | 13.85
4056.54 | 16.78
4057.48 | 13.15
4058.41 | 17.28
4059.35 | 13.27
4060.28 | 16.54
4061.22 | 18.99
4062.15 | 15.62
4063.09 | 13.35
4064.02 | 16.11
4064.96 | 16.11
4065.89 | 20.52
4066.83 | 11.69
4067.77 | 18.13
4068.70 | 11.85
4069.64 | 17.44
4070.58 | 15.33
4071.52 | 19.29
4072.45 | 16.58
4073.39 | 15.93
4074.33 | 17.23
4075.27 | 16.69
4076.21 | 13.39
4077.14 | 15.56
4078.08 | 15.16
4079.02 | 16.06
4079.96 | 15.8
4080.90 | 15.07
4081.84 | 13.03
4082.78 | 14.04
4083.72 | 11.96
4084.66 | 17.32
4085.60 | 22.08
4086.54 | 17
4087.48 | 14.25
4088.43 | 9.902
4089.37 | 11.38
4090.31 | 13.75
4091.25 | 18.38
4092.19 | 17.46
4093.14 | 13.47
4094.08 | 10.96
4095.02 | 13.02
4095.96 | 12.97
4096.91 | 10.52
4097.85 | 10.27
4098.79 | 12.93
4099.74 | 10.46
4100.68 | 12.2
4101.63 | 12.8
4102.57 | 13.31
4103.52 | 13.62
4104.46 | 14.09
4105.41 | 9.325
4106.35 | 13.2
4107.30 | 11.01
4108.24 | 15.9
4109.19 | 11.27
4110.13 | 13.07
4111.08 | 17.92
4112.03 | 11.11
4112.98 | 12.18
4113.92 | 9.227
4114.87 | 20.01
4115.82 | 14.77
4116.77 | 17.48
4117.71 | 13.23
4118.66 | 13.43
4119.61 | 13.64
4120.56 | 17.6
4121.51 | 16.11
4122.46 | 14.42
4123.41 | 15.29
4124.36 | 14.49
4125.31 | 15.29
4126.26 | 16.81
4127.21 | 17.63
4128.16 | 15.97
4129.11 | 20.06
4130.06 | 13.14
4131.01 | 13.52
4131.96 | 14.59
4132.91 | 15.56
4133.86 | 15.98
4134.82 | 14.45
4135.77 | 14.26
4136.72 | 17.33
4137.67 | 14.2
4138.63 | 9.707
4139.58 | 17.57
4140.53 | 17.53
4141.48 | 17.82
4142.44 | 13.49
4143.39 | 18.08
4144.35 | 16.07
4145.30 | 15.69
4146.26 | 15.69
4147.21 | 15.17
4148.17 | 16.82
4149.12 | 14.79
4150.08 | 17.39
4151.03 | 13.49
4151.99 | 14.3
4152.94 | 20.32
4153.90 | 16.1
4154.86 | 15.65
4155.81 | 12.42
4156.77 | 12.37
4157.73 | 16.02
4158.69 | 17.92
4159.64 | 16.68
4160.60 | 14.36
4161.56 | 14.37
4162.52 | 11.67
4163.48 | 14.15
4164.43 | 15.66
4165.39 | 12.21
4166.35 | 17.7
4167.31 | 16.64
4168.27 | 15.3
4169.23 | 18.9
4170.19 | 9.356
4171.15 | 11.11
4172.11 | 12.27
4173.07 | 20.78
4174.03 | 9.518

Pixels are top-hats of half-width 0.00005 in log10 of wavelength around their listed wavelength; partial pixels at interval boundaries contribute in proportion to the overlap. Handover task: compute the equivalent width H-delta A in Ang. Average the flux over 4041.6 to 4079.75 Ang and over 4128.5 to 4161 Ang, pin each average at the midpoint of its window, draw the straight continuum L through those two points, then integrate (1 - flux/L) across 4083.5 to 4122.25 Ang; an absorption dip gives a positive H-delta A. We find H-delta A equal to 4.7 Ang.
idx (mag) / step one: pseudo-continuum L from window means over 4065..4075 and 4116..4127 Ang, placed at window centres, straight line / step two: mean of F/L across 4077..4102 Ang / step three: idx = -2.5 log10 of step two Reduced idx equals 0.15 mag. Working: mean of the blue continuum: 16.4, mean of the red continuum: 15.3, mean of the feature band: 14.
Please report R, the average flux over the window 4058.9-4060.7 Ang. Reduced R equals 14.9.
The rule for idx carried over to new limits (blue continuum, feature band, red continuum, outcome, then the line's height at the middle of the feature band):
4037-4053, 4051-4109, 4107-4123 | 0.025 mag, 15.1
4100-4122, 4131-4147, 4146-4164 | -0.053 mag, 14.7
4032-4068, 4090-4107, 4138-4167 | 0.202 mag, 15.5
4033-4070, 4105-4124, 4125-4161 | 0.121 mag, 15.7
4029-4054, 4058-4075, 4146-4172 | -0.052 mag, 15.4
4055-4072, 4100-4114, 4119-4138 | 0.221 mag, 15.6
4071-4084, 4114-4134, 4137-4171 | -0.013 mag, 15.3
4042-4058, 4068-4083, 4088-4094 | -0.079 mag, 14.5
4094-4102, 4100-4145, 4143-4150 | -0.053 mag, 14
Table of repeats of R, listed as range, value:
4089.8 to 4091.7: 16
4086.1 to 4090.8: 13.2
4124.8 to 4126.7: 16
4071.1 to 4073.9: 17.3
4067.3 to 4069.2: 15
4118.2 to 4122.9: 15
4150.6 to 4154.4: 16.1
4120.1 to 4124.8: 15.6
